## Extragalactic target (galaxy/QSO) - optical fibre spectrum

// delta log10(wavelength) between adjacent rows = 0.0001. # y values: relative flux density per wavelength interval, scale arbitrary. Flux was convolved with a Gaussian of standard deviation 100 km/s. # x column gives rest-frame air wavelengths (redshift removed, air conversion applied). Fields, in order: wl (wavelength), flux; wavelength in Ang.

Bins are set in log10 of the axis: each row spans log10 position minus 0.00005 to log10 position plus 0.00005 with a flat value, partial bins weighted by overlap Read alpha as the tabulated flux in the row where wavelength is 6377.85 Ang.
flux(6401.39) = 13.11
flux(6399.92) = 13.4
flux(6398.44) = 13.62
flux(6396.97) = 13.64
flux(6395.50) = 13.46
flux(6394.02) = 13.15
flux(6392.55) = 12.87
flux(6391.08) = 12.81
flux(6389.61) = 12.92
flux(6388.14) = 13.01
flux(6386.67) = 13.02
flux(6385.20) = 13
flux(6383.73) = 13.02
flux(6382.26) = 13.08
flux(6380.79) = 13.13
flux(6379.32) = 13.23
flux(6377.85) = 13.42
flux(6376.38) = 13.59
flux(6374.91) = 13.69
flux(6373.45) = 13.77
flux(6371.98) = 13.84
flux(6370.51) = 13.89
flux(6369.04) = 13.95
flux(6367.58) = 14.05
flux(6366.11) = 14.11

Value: 13.42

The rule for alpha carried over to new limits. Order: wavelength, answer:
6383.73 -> 13.02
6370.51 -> 13.89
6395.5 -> 13.46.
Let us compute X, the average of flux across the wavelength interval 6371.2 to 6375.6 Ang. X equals 13.8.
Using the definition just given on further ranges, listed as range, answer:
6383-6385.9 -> 13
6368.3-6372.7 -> 13.9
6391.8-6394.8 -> 13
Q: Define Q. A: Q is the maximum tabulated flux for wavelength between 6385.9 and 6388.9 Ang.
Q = 13.02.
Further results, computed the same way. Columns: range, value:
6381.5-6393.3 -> 13.08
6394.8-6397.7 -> 13.64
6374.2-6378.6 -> 13.69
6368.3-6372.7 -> 13.95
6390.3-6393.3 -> 12.87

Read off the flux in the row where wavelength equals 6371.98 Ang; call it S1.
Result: 13.84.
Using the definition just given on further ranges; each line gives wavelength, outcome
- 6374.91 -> 13.69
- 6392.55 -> 12.87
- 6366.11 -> 14.11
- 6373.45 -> 13.77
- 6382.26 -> 13.08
